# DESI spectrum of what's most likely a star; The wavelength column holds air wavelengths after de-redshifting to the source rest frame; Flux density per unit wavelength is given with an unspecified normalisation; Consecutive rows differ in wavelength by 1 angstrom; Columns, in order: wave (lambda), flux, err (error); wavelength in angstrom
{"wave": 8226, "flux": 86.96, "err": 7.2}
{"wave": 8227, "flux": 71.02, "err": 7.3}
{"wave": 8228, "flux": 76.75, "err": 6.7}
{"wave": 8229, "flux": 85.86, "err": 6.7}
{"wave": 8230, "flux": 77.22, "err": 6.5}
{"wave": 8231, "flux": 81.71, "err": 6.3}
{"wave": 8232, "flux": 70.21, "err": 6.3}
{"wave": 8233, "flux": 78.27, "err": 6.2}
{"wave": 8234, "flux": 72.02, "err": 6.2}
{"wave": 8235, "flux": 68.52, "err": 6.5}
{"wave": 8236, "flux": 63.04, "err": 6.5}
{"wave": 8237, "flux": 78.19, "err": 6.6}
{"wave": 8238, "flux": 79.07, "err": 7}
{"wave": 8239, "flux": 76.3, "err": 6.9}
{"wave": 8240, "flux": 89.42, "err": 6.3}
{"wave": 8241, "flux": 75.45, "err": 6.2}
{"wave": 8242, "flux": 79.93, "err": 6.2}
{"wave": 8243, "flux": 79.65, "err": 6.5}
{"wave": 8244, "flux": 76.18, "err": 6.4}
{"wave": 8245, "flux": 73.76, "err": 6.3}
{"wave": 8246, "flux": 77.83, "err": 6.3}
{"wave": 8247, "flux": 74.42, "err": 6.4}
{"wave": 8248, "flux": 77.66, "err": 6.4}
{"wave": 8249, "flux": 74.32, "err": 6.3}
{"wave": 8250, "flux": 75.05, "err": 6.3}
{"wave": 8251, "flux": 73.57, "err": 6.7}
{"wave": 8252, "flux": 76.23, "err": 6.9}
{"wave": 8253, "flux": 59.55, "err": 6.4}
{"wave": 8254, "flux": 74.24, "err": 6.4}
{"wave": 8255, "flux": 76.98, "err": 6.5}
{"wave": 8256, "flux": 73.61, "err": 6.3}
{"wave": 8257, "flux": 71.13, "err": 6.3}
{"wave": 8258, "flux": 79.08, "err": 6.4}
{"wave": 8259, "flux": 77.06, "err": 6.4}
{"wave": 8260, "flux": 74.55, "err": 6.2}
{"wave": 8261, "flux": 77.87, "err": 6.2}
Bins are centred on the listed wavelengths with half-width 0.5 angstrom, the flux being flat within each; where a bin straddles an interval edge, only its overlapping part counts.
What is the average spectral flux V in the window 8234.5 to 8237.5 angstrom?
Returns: 69.9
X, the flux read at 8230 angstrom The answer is 77.22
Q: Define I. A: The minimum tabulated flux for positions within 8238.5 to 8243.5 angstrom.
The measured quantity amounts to 75.45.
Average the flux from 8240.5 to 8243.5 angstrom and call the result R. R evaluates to 78.3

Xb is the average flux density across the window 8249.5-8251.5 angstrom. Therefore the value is 74.3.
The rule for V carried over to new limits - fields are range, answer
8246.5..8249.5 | 75.5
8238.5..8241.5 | 80.4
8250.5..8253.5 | 69.8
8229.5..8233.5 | 76.9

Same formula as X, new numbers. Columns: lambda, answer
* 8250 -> 75.05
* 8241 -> 75.45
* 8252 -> 76.23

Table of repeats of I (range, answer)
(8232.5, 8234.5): 72.02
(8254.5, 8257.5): 71.13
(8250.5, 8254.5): 59.55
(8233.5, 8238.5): 63.04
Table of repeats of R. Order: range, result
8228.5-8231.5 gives 81.6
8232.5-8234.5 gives 75.1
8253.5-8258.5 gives 75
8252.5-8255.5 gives 70.3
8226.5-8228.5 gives 73.9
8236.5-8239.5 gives 77.9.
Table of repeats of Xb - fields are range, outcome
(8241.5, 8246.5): 77.5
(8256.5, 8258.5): 75.1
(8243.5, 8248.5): 76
